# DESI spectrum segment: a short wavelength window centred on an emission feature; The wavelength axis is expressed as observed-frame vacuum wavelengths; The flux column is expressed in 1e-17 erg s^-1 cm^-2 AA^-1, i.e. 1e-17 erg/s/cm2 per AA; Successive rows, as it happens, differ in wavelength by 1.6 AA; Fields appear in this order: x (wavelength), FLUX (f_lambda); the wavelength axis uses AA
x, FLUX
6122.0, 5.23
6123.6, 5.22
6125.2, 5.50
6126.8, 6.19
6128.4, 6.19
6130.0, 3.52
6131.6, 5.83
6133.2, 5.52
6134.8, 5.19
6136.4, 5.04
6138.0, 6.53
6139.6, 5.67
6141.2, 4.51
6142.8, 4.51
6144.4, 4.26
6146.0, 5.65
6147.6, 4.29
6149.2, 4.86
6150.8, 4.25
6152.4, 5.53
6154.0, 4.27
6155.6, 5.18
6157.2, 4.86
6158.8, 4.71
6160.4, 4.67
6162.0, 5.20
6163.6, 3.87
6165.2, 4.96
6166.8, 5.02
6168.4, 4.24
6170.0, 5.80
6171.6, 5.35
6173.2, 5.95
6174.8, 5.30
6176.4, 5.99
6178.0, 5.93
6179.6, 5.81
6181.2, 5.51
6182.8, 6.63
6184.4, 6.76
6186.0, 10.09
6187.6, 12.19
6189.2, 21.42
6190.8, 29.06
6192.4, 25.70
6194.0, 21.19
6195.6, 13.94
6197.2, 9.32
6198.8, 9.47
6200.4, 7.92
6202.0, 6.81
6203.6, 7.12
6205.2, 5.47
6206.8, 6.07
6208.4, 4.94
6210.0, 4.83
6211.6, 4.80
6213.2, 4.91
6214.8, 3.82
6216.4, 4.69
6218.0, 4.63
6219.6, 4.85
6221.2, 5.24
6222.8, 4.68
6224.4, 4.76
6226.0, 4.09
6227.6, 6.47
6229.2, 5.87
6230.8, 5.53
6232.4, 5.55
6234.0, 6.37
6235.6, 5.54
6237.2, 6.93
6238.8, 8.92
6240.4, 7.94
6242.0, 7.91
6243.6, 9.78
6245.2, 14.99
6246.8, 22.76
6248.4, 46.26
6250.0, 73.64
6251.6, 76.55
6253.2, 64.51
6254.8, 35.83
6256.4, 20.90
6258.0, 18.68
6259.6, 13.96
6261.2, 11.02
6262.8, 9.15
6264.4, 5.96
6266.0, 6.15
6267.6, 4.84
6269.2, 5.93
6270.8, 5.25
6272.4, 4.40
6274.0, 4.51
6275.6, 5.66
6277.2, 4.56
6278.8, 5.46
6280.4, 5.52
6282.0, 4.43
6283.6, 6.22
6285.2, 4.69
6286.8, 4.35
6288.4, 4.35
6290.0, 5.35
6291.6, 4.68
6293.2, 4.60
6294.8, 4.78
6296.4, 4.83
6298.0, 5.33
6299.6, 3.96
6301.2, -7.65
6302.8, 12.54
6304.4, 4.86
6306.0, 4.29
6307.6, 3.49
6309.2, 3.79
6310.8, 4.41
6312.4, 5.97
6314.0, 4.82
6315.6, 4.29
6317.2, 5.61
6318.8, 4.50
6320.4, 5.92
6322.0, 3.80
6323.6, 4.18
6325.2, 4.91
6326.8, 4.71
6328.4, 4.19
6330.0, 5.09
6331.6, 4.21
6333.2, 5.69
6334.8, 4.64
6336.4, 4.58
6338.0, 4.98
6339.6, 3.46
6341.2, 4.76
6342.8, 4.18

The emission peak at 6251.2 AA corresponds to [O III]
